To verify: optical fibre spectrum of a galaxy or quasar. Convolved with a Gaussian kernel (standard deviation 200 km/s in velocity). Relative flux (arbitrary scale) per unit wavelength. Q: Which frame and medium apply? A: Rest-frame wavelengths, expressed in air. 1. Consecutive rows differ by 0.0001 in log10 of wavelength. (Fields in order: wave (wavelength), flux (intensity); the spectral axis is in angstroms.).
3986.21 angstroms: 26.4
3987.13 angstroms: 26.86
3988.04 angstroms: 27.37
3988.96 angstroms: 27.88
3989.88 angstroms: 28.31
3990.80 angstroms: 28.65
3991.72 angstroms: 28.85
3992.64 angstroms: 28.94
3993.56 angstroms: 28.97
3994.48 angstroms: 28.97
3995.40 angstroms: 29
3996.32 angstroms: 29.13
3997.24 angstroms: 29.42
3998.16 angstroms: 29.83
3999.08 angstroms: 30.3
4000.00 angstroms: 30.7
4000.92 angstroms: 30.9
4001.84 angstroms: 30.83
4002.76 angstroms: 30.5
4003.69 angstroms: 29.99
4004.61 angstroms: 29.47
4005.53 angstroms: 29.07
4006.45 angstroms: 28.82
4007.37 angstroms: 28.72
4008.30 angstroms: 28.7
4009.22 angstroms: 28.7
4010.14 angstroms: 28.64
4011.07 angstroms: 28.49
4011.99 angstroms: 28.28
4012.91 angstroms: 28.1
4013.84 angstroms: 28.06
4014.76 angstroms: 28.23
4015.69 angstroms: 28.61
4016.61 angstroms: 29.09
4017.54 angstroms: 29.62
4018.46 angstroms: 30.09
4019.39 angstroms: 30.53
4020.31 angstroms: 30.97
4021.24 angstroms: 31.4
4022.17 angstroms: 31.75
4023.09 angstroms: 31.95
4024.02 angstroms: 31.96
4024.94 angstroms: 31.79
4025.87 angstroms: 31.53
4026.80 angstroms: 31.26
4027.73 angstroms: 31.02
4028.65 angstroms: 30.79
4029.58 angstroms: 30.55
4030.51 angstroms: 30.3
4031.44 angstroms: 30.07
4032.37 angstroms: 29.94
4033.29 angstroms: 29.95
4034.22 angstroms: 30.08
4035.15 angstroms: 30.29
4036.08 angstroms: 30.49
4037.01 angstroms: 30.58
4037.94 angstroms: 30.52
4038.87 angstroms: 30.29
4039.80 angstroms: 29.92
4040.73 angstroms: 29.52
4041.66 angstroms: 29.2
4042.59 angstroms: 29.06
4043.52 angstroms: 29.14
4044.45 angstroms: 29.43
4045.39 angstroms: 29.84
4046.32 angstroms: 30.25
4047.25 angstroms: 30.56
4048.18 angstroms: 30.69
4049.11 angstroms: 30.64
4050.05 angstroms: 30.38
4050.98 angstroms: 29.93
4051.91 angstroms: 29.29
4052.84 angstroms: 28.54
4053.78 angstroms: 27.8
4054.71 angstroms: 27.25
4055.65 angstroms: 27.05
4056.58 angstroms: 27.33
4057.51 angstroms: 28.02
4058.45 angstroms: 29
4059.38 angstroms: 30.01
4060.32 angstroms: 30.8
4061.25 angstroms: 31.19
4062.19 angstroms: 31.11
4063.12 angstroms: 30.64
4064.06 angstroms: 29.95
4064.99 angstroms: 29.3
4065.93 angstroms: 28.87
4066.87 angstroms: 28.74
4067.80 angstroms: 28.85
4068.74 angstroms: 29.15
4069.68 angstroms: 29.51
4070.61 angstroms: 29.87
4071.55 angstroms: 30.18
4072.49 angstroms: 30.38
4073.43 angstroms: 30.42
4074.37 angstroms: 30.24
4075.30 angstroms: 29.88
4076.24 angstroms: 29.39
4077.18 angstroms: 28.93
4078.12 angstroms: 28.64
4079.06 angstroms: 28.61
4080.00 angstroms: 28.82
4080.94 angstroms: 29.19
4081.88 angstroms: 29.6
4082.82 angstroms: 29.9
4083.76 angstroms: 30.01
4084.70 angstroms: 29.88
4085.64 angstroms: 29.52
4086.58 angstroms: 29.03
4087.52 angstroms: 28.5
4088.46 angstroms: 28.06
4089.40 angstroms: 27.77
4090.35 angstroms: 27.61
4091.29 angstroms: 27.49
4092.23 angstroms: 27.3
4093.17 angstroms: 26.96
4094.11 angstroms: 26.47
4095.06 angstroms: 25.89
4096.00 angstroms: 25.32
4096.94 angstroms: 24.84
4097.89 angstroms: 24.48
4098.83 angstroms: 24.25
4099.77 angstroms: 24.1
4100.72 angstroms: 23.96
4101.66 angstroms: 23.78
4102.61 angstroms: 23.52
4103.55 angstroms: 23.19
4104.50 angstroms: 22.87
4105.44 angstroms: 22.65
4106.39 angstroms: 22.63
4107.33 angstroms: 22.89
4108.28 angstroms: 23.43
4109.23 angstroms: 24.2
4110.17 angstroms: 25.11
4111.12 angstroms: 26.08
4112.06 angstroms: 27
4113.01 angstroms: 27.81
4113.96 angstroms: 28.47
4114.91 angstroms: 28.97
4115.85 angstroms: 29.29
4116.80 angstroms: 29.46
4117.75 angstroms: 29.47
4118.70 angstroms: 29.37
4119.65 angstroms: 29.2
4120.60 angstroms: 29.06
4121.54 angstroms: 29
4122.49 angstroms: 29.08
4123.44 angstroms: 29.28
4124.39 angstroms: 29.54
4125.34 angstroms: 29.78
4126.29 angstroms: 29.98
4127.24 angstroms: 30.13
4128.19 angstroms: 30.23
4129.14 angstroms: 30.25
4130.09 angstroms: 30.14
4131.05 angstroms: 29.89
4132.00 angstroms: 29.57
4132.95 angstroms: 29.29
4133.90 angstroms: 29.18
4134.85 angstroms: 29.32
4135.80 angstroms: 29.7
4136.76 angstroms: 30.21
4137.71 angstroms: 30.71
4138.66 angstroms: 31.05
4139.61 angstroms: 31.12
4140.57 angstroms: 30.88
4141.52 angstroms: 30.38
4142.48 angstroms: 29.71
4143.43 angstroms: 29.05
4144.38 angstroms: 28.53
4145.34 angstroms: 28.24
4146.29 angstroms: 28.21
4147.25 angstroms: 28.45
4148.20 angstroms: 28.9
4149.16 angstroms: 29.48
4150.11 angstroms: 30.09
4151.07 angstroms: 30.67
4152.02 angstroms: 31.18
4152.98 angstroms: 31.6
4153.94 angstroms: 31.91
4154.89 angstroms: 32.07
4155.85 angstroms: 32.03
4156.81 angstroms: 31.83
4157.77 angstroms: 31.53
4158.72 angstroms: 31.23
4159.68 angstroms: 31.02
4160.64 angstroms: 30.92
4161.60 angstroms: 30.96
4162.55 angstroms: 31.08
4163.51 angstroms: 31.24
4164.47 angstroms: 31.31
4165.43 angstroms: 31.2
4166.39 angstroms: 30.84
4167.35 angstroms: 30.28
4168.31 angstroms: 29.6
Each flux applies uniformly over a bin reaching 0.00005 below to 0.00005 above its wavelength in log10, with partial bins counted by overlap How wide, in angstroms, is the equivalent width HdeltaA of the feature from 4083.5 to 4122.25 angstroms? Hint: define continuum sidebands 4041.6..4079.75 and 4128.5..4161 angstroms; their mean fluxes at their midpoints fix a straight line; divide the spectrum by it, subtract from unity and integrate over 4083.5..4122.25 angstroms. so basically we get 4.3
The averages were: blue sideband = 29.5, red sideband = 30.2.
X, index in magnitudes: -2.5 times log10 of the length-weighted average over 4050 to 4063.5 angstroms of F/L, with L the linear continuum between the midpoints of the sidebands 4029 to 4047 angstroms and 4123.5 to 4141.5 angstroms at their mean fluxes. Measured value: 0.03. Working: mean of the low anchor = 30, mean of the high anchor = 30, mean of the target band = 29.2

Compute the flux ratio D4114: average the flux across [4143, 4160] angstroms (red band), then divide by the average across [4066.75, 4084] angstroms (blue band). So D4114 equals 1.03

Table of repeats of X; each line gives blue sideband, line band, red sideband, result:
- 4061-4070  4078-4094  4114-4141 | 0.04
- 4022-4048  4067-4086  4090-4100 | -0.09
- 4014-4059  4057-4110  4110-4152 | 0.08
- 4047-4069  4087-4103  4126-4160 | 0.15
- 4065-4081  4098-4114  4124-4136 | 0.21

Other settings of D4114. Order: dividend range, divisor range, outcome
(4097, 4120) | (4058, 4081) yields 0.86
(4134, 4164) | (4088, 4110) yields 1.22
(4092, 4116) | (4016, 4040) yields 0.82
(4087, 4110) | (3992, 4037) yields 0.84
